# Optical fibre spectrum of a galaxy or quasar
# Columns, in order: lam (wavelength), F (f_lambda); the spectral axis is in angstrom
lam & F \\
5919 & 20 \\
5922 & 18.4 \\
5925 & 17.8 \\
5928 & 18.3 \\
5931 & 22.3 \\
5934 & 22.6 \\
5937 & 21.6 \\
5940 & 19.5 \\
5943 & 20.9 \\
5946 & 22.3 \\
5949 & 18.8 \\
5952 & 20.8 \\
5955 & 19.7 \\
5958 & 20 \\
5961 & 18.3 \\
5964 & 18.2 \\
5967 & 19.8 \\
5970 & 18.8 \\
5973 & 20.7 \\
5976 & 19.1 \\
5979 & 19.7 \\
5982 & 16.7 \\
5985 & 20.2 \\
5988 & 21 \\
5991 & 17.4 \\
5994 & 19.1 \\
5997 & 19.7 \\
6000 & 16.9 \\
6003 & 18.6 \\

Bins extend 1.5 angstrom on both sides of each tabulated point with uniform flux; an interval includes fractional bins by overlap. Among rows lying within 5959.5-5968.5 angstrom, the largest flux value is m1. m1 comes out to 19.8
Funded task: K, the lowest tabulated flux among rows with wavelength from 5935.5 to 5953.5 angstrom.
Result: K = 18.8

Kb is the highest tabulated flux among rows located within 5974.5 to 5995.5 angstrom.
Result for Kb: 21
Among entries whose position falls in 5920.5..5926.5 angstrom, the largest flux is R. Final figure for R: 18.4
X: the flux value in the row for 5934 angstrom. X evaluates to 22.6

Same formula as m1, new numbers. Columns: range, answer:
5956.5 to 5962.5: 20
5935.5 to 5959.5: 22.3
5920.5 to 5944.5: 22.6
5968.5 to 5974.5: 20.7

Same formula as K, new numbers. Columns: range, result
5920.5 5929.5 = 17.8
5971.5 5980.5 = 19.1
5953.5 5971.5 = 18.2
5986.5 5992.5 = 17.4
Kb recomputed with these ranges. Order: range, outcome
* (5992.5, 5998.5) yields 19.7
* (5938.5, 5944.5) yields 20.9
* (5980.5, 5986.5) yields 20.2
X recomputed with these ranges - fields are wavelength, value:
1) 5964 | 18.2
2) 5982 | 16.7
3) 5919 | 20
